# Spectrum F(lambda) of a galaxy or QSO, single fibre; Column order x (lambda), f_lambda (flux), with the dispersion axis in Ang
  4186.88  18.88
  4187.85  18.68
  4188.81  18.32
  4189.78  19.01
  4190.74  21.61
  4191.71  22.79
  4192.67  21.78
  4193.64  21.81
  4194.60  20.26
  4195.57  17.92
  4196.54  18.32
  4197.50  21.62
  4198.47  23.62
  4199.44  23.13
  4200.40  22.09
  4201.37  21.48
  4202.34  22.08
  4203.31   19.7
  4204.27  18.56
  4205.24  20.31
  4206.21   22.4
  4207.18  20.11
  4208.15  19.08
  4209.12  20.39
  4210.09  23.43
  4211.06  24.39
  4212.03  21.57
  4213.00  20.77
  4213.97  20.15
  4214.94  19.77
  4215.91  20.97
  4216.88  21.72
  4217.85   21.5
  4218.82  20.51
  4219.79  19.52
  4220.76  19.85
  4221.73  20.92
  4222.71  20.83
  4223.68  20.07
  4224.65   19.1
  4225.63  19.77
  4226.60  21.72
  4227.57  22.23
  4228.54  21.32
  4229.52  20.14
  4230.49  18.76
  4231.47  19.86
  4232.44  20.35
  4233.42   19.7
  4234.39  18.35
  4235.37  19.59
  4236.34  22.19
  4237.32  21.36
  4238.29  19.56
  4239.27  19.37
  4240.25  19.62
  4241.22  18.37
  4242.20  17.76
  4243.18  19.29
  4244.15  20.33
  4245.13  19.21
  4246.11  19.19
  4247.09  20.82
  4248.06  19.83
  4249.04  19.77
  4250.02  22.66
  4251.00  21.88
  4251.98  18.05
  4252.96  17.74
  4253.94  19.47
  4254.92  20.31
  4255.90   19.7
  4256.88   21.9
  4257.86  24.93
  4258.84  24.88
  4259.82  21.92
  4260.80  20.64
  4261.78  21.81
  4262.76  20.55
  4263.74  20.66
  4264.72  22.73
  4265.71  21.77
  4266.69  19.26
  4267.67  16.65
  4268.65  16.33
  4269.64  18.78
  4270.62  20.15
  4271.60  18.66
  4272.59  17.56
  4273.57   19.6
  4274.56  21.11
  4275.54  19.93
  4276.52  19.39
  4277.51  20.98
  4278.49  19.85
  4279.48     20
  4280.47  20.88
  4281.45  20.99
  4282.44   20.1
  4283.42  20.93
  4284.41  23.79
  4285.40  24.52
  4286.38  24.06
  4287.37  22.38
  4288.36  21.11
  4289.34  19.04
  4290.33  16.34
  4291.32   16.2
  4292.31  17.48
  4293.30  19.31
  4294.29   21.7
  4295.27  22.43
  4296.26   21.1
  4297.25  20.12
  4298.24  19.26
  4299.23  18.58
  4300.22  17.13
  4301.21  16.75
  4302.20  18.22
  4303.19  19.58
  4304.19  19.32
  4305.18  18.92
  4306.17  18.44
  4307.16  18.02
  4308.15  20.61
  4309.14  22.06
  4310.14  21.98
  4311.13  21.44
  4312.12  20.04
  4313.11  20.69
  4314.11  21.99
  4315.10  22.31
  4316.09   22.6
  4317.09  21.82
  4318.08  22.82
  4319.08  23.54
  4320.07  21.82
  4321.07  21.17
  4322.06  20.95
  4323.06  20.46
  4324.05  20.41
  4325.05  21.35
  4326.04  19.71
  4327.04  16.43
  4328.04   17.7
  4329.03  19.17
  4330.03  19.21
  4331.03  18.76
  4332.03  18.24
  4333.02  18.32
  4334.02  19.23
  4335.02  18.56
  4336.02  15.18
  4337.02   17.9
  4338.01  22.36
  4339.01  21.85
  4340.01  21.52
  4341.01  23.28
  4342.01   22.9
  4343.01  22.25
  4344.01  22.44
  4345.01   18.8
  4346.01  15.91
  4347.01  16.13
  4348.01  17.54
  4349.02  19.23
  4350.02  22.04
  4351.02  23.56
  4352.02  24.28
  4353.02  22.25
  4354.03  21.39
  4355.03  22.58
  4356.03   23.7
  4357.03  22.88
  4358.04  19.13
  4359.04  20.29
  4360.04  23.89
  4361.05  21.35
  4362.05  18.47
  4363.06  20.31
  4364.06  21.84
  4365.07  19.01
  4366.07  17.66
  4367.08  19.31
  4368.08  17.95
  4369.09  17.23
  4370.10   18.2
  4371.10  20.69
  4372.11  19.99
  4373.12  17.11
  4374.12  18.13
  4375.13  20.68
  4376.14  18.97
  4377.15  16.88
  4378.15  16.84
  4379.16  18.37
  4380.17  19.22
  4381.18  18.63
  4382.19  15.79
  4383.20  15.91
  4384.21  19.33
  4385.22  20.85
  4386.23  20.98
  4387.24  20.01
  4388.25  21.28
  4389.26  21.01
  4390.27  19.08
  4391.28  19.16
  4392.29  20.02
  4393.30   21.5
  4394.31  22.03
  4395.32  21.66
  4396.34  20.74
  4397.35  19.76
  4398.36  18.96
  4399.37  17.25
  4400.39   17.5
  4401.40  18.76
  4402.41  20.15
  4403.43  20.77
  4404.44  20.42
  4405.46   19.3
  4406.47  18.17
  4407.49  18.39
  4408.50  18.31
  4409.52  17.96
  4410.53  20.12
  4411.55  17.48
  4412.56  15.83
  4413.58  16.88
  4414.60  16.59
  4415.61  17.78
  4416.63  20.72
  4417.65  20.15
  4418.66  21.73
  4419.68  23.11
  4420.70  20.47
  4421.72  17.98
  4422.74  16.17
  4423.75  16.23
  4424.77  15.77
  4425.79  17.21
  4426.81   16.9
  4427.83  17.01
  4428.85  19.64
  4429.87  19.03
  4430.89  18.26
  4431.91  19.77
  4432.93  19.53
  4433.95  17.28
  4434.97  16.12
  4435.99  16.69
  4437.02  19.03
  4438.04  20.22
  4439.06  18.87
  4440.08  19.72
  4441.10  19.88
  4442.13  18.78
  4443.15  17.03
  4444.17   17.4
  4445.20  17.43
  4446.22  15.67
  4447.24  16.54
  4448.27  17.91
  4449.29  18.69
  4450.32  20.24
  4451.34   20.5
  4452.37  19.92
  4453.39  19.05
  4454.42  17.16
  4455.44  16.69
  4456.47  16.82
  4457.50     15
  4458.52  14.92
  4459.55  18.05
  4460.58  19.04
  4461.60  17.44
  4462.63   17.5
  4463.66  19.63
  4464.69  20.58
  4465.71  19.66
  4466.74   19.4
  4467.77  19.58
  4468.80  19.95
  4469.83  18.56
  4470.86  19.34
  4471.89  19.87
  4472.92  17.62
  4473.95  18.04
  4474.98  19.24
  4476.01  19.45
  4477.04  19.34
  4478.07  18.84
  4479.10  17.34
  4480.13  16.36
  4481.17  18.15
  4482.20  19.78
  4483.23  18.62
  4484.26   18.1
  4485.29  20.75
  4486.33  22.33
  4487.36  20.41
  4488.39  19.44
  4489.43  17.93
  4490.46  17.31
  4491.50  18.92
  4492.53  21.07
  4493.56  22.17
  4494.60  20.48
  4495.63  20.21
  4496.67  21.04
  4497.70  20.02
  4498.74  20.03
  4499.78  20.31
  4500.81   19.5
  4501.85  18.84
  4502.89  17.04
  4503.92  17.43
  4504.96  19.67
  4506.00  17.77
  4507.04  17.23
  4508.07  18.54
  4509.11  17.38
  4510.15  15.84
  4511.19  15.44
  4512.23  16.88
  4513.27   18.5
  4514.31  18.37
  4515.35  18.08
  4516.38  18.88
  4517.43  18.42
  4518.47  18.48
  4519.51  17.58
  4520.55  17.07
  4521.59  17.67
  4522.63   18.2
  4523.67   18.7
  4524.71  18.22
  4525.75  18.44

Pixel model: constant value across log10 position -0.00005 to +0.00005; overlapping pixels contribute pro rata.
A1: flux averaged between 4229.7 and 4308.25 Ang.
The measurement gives 20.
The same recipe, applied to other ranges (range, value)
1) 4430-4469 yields 18.3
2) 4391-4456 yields 18.7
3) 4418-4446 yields 18.4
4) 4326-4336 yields 18.3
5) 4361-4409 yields 19.2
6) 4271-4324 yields 20.4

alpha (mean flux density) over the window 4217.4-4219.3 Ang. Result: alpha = 21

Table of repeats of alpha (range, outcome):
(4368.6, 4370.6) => 17.7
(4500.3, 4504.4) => 18.2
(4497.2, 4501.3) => 20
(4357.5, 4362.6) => 20.6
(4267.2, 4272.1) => 18.1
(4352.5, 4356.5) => 22.5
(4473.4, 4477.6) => 19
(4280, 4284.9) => 21.4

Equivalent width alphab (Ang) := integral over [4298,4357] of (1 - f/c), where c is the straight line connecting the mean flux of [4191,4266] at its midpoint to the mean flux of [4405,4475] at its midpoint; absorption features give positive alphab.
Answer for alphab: -2.1 Ang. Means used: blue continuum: 20.7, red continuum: 18.4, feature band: 20.3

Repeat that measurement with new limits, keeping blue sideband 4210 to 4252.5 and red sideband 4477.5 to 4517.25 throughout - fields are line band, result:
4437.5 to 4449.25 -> 0.59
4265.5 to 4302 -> 0.40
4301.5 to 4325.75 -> -1.16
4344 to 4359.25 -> -0.83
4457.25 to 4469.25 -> 0.34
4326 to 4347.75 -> 0.44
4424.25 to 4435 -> 0.70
